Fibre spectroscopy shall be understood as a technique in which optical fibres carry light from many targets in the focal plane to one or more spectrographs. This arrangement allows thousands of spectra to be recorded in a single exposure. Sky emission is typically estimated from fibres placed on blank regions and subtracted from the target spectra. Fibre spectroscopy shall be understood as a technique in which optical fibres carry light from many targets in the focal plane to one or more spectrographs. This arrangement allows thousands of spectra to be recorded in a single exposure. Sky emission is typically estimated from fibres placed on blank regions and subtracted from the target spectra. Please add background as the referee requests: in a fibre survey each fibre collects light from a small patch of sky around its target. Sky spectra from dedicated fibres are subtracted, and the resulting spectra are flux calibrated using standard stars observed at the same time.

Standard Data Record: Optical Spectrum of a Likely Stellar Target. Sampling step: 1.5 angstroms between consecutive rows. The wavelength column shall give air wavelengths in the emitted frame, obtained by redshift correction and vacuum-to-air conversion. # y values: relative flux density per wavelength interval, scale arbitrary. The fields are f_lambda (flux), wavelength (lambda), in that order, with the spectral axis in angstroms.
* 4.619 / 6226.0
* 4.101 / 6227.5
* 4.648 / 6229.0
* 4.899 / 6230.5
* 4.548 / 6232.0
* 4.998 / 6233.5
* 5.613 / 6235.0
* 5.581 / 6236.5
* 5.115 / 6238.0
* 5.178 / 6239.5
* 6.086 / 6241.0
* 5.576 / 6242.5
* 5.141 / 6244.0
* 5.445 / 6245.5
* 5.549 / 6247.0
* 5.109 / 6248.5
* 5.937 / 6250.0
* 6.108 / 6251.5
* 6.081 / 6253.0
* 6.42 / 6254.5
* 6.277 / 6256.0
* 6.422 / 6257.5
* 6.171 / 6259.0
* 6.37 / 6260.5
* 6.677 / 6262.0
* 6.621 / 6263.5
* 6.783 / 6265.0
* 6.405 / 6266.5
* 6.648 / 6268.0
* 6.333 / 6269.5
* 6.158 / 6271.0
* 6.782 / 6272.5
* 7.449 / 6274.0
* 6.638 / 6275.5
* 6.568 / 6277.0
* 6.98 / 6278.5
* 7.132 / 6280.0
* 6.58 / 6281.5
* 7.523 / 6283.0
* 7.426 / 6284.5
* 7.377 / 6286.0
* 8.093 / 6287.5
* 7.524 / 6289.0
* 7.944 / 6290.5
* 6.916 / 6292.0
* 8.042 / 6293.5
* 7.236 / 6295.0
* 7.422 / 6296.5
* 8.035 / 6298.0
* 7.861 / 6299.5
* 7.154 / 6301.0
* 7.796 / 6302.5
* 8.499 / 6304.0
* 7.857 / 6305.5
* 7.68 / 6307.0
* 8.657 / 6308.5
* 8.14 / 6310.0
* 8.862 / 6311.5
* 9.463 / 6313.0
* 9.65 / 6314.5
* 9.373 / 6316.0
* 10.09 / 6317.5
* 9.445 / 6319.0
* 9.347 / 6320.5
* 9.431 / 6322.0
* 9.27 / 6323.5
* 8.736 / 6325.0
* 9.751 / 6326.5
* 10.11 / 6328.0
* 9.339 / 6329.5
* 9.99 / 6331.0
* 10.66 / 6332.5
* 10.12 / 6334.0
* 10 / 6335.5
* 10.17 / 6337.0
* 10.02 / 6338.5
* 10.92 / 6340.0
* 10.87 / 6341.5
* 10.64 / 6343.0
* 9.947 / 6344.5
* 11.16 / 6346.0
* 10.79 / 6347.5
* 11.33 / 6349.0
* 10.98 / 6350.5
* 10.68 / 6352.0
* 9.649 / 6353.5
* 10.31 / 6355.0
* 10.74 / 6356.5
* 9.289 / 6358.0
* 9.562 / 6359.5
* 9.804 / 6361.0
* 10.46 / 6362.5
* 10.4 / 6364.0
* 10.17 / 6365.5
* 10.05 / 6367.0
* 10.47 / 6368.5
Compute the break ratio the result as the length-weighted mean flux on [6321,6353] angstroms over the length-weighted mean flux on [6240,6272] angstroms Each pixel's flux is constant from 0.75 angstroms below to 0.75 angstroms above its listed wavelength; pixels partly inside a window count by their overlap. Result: 1.67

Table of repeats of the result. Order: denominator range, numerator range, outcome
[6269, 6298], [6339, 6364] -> 1.45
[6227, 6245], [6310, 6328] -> 1.82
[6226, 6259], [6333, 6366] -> 1.90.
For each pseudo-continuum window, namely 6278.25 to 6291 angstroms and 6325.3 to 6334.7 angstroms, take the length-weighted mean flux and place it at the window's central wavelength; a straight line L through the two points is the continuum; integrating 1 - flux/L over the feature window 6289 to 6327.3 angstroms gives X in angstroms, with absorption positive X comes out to 1.0 angstroms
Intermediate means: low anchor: 7.4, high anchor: 9.93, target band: 8.49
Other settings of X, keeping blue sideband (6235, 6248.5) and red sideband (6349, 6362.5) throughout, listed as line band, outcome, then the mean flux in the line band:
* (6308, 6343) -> -2.92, 9.7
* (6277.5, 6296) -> -0.15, 7.39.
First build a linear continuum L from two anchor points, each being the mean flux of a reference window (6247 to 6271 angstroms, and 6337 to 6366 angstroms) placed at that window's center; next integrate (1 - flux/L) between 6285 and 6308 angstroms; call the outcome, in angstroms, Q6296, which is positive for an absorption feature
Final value 0.7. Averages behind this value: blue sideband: 6.26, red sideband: 10.4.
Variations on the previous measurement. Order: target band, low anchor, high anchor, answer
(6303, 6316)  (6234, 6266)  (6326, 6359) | 0.2 angstroms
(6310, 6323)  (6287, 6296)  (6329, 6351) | -0.4 angstroms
